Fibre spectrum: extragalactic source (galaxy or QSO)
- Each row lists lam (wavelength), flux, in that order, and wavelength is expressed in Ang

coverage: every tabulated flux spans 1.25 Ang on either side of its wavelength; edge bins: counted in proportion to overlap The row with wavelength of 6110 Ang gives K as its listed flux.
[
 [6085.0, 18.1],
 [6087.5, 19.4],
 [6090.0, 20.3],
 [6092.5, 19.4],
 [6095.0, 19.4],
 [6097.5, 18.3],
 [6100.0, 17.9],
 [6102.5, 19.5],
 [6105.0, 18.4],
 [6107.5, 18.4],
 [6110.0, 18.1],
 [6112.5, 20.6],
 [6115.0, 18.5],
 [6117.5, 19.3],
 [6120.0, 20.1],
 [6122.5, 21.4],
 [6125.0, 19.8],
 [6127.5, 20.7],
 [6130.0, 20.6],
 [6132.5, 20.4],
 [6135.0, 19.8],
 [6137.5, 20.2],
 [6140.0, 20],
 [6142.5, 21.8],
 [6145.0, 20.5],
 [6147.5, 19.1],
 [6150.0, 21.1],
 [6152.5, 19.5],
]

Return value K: 18.1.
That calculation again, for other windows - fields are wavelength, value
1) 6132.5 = 20.4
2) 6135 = 19.8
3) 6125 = 19.8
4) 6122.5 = 21.4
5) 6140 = 20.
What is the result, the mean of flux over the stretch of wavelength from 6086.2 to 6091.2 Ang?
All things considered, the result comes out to 19.8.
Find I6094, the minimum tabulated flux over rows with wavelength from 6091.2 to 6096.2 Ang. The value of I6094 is 19.4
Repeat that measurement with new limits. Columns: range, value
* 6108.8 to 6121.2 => 18.1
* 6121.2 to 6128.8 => 19.8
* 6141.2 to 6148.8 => 19.1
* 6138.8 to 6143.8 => 20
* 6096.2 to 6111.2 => 17.9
